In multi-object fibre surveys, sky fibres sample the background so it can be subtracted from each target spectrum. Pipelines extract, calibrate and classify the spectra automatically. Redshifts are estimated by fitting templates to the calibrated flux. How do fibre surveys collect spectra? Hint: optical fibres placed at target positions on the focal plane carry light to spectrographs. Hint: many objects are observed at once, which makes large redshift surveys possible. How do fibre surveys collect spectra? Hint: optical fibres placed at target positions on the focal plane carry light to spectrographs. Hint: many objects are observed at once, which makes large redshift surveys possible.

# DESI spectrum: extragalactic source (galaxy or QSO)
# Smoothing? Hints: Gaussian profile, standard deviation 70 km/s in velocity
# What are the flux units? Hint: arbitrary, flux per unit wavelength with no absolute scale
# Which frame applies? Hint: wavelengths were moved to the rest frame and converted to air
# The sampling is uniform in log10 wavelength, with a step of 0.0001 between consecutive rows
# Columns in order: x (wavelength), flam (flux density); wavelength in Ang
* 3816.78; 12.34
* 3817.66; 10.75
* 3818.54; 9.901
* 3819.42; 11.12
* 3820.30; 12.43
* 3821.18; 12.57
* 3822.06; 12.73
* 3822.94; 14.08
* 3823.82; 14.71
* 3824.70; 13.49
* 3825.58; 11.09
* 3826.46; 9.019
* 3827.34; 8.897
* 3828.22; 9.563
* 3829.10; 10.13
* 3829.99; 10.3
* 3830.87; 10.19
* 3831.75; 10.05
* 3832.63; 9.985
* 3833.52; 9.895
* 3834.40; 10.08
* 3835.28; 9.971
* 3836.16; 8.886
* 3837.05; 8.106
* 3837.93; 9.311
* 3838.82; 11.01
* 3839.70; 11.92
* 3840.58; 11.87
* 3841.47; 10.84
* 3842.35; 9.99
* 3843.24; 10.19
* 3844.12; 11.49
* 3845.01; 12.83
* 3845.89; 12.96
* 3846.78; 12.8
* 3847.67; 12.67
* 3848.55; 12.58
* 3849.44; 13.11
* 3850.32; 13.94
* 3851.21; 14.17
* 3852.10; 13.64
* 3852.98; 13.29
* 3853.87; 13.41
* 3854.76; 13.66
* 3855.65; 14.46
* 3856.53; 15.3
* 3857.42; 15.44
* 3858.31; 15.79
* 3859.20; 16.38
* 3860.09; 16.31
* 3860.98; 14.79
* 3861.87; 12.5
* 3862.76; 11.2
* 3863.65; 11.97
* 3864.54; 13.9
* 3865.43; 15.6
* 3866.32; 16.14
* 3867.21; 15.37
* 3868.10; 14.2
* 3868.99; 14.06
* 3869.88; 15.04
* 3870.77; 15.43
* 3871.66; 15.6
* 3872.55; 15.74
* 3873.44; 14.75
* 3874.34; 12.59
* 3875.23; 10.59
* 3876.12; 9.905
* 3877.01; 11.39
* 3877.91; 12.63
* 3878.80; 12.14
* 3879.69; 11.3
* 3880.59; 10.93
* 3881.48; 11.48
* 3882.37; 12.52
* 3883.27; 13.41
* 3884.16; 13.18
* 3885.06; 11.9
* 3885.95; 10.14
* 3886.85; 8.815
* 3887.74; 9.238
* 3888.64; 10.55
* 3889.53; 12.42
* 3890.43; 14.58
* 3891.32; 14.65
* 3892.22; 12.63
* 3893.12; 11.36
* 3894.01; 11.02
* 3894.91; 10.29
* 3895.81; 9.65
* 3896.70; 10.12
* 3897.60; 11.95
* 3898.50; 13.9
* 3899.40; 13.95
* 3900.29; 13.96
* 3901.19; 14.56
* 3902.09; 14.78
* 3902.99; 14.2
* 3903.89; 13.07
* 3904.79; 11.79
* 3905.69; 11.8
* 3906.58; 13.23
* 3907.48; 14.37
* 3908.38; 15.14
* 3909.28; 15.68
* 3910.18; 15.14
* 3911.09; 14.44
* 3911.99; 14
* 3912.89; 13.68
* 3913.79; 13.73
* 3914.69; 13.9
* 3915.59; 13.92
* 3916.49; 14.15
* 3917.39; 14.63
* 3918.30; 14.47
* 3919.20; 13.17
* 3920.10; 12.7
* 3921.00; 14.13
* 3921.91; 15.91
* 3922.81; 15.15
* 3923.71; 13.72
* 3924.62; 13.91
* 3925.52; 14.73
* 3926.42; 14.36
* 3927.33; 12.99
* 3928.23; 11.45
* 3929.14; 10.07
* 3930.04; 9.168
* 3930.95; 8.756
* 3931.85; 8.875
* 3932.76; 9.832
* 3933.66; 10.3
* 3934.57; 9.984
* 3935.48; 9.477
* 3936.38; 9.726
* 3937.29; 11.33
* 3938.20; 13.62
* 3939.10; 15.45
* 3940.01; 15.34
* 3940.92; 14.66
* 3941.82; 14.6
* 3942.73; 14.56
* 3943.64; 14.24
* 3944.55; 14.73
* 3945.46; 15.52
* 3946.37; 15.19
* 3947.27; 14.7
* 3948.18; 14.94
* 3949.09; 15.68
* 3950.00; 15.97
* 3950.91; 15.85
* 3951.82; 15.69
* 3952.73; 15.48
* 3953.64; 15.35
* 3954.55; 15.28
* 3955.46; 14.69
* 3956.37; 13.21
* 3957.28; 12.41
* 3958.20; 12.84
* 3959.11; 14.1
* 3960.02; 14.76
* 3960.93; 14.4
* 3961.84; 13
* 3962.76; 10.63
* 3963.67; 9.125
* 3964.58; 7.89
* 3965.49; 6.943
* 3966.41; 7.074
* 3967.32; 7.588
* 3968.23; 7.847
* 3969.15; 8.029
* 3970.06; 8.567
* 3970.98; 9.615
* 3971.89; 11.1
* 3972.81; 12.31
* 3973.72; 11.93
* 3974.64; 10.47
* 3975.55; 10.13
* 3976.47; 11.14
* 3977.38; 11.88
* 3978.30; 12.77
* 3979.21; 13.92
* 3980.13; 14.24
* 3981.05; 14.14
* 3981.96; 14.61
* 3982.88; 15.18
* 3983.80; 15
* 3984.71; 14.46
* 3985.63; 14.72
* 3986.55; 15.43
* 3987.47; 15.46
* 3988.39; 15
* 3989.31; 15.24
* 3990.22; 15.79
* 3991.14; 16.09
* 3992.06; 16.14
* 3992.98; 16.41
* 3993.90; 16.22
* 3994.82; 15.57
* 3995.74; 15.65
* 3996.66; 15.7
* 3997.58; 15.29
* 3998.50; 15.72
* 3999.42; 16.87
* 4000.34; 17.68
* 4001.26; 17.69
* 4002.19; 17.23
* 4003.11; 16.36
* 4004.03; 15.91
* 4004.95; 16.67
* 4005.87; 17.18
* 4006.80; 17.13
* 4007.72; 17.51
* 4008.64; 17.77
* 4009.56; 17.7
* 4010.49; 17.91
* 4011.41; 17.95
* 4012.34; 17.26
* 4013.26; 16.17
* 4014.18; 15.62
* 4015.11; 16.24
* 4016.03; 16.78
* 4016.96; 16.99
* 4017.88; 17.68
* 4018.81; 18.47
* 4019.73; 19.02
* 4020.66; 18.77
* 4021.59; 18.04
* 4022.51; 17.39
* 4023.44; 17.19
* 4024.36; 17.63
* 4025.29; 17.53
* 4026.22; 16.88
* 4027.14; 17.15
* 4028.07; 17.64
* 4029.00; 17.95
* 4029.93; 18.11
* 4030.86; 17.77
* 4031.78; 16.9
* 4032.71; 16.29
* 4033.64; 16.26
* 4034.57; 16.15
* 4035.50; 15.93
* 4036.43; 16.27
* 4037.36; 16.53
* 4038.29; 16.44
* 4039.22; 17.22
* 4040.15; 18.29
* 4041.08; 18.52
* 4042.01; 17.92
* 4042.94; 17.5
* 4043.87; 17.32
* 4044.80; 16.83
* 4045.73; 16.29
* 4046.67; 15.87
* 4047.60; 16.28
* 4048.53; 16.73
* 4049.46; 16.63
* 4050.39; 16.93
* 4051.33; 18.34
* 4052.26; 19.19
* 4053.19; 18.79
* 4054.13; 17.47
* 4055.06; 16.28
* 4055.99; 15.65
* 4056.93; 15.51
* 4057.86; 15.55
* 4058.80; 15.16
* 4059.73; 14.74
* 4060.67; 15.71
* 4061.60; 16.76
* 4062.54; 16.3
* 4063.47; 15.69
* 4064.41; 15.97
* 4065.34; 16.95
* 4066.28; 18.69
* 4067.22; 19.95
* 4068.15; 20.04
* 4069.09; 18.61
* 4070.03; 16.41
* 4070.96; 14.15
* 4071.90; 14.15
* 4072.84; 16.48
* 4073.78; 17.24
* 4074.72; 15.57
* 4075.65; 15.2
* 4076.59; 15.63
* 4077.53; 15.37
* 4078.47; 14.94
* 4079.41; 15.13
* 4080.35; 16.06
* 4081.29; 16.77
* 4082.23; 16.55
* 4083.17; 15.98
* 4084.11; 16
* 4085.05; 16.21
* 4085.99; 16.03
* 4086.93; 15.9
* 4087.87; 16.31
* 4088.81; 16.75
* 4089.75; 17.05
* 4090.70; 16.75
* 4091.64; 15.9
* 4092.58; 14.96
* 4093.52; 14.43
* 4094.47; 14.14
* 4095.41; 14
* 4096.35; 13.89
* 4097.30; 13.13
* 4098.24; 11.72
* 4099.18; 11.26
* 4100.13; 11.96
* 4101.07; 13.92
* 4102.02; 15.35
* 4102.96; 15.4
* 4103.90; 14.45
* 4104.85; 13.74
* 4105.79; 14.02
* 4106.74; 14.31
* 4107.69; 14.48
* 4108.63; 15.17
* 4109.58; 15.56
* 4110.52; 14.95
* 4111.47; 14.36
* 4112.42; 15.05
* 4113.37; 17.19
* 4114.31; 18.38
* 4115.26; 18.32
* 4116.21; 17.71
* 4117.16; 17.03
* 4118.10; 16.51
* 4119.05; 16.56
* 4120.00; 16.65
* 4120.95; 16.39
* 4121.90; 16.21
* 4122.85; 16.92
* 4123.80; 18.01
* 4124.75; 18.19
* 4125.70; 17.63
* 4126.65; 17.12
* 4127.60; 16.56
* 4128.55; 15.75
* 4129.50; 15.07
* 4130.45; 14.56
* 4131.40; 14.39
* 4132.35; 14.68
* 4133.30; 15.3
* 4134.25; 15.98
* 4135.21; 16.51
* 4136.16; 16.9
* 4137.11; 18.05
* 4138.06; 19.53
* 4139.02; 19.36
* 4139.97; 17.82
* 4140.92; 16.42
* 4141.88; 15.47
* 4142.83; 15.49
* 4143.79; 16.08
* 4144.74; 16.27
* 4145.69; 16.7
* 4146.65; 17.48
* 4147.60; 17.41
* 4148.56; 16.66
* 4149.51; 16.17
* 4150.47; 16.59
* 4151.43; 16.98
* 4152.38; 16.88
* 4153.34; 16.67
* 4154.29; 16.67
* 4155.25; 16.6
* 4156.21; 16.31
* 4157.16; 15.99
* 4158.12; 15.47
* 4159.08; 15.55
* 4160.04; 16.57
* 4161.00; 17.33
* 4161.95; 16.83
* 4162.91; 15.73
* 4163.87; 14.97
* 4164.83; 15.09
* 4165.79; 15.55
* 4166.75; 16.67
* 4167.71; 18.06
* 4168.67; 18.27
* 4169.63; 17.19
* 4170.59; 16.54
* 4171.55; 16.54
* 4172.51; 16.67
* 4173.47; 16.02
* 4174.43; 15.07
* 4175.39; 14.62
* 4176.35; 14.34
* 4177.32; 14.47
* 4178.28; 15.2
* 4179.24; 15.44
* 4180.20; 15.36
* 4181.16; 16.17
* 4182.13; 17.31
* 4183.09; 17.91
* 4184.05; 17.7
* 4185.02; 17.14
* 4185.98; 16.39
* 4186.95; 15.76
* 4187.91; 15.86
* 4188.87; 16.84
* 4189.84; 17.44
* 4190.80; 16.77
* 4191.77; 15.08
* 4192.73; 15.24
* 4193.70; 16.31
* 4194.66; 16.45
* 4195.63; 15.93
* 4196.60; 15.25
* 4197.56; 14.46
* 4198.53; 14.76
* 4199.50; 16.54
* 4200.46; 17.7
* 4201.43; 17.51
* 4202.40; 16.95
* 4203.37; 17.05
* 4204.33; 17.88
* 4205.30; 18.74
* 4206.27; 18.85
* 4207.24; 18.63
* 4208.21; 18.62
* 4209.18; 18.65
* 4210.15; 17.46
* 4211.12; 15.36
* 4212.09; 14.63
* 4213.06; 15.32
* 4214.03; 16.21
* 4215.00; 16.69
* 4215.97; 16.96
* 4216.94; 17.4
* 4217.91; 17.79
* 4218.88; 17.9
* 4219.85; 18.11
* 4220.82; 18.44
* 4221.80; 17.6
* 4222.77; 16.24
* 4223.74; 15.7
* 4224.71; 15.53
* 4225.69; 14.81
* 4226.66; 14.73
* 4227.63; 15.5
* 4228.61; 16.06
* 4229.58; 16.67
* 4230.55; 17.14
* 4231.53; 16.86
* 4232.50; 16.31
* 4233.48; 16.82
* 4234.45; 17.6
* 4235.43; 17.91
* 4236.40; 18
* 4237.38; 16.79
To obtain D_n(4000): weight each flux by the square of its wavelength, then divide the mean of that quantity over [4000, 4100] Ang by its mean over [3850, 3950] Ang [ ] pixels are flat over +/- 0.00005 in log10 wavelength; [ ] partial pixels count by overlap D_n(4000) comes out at 1.35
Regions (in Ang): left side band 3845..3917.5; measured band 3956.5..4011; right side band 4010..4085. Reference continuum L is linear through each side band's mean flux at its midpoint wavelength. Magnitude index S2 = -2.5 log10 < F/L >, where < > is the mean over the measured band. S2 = 0.12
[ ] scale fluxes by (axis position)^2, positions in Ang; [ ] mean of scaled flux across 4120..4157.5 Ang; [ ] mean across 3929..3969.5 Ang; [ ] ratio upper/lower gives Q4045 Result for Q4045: 1.47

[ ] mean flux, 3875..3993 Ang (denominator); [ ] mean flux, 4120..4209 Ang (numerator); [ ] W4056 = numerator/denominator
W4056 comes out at 1.29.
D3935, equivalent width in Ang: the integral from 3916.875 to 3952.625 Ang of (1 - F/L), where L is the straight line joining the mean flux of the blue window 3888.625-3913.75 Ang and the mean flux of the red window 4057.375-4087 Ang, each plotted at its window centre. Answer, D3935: 1.11 Ang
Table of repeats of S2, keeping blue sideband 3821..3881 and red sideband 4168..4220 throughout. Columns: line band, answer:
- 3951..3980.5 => 0.18 mag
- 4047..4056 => -0.16 mag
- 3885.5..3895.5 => 0.14 mag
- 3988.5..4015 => -0.16 mag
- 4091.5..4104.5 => 0.12 mag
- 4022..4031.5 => -0.20 mag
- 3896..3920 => -0.04 mag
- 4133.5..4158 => -0.05 mag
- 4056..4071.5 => -0.11 mag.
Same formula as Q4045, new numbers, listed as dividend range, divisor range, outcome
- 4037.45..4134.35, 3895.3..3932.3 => 1.32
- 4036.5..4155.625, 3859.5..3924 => 1.36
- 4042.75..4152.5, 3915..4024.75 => 1.21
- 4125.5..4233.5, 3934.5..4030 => 1.24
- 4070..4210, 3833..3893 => 1.46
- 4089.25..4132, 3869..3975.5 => 1.34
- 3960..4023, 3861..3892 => 1.20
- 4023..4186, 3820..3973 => 1.43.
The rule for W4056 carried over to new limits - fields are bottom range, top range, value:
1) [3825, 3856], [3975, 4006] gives 1.34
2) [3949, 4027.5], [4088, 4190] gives 1.09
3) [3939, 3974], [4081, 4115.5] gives 1.18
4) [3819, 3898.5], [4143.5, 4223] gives 1.35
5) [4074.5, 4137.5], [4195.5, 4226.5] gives 1.08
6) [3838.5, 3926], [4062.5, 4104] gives 1.18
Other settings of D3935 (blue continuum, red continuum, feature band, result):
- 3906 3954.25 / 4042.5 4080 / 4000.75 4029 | -3.3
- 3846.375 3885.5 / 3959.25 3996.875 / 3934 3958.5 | -2.1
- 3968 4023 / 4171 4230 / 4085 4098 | 0.4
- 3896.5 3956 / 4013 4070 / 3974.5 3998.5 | 1.4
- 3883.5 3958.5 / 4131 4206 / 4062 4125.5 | -1.5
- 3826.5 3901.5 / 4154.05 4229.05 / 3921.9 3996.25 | 2.8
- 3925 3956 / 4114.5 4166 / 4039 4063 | -2.7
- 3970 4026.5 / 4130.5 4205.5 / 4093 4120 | 2.0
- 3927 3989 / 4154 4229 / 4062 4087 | -3.2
